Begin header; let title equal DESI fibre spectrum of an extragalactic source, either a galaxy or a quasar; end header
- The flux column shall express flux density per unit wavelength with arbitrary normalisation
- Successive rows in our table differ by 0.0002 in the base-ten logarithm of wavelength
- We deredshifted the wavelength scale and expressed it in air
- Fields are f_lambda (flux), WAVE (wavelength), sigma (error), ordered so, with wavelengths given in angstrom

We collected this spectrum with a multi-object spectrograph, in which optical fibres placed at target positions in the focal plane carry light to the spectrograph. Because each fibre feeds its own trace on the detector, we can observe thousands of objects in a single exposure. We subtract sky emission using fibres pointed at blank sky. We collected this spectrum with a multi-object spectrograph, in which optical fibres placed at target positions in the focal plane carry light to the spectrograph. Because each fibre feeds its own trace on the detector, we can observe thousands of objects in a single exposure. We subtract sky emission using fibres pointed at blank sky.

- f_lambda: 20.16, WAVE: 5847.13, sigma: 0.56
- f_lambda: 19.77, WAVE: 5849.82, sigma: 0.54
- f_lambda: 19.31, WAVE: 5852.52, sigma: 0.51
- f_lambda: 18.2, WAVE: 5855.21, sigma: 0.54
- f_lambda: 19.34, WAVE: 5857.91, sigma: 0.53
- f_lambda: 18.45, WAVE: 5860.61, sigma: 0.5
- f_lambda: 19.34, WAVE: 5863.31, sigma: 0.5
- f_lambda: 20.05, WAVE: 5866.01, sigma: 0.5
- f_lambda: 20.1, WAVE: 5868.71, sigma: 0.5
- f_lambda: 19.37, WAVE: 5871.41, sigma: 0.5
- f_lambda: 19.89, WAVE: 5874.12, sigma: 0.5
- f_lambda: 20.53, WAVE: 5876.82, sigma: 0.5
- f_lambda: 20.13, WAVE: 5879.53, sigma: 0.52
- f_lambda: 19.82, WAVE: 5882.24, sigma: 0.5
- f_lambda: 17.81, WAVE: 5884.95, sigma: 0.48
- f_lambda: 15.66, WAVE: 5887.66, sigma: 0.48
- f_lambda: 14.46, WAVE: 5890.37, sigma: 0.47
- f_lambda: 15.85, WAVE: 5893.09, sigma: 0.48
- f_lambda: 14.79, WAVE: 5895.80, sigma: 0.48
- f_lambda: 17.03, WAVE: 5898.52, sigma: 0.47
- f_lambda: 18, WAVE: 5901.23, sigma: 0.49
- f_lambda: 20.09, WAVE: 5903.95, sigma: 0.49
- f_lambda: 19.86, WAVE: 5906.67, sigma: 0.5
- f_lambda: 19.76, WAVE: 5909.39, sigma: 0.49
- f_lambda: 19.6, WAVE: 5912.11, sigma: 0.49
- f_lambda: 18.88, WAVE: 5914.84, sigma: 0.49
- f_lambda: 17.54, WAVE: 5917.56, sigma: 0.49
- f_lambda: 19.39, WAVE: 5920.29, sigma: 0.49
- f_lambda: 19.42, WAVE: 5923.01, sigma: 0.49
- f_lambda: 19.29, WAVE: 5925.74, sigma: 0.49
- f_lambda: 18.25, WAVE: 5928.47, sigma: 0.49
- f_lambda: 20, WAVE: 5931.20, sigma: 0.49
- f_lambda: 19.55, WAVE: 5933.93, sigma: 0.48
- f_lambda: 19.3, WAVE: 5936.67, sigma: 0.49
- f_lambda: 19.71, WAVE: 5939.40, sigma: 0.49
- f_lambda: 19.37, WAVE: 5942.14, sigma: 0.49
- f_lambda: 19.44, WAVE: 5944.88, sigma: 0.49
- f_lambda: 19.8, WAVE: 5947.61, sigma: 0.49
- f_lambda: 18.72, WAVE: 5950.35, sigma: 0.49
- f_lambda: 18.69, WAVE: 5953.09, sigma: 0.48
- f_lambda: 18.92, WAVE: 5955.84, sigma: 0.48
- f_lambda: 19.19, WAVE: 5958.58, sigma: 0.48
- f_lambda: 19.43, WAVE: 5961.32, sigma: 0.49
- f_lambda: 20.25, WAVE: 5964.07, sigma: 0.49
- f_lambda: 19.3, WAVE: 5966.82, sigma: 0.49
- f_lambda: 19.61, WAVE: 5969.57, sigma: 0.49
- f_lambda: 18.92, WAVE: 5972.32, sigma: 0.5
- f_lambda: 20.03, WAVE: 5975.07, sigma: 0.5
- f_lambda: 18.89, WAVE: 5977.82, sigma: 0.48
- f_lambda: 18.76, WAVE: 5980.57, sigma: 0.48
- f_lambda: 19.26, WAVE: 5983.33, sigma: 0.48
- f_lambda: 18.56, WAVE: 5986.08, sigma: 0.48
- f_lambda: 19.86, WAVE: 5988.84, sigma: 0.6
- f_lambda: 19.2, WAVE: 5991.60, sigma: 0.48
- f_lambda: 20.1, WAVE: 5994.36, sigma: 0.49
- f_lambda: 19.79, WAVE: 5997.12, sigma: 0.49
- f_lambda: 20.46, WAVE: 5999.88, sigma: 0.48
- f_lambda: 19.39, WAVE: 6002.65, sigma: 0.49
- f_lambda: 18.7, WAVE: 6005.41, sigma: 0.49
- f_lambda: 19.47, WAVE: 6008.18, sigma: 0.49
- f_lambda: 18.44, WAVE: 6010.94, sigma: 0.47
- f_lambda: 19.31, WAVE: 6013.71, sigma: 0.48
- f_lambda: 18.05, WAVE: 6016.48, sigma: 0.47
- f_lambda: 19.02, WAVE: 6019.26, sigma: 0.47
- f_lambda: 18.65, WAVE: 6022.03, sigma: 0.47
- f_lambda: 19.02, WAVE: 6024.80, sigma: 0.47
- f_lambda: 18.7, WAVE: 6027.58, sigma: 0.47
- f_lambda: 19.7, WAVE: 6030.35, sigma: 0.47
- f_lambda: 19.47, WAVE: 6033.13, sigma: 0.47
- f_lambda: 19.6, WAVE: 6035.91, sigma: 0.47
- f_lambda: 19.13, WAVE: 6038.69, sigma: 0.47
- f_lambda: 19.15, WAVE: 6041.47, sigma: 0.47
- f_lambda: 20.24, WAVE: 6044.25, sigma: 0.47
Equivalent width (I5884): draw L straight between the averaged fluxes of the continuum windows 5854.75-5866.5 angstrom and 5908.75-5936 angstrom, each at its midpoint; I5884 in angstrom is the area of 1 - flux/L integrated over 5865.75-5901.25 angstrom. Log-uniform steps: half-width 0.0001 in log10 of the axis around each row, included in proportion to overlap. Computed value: 1.9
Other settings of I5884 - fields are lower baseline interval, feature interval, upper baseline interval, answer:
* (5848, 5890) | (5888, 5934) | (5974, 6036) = 2.1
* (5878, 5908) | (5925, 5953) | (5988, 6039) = -1.7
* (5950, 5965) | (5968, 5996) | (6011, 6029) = -0.4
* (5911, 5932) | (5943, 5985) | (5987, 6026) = -0.3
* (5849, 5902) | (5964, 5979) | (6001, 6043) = -0.5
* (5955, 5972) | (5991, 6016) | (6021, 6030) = -0.4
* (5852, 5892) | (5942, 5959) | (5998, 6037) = -0.1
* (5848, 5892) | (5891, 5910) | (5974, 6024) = 1.3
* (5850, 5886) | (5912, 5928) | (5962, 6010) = 0.4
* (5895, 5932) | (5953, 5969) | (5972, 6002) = -0.1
